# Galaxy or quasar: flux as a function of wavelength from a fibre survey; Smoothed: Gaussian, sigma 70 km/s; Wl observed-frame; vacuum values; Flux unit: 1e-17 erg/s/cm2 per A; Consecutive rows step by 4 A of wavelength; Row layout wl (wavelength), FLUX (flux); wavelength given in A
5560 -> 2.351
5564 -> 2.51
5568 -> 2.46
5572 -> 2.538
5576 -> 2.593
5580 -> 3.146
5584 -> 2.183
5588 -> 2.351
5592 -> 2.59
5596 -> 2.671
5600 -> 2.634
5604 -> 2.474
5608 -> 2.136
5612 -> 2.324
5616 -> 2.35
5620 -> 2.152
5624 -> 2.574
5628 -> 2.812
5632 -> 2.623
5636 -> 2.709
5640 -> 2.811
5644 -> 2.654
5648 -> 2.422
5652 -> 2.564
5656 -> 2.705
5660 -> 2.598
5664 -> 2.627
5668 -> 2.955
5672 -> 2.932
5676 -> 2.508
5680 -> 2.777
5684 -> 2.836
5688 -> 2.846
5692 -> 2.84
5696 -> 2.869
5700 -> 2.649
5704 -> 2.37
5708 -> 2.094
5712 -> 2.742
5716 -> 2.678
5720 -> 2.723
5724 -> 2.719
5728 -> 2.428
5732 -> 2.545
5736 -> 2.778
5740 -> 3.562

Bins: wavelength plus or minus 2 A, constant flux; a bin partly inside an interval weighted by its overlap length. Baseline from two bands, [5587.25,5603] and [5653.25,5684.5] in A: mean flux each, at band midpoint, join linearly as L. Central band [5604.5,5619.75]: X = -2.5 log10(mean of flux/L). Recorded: 0.15 mag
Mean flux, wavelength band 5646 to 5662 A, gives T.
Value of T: 2.57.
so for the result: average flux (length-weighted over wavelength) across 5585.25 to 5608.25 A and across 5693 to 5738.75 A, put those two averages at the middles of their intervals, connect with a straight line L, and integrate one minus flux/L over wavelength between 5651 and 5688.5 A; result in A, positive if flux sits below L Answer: -2.4 A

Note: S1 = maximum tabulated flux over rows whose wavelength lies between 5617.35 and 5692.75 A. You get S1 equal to 2.955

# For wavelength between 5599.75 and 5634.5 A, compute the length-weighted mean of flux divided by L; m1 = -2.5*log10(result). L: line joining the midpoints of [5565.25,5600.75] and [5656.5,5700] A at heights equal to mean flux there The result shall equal 0.08 mag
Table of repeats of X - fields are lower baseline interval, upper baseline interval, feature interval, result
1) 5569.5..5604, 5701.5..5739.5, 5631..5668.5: -0.03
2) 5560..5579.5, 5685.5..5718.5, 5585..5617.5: 0.06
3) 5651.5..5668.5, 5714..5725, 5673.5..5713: 0.02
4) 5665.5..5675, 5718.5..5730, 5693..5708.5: 0.07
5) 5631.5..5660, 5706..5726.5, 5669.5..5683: -0.06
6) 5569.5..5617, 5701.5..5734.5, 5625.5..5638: -0.08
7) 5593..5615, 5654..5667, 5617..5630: 0.01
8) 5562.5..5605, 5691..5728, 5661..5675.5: -0.08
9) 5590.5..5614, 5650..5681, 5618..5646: -0.02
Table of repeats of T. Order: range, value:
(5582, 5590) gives 2.27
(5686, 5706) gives 2.71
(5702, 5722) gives 2.52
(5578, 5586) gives 2.66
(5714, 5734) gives 2.62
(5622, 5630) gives 2.69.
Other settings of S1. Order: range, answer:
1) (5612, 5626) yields 2.574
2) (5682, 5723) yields 2.869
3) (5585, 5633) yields 2.812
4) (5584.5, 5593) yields 2.59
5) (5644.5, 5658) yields 2.705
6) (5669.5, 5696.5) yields 2.932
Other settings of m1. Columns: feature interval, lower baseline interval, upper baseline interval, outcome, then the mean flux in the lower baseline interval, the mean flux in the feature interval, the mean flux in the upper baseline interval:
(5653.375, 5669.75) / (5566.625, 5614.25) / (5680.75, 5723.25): -0.041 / 2.51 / 2.71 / 2.67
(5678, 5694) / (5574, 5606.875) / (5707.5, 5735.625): -0.094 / 2.57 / 2.82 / 2.6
